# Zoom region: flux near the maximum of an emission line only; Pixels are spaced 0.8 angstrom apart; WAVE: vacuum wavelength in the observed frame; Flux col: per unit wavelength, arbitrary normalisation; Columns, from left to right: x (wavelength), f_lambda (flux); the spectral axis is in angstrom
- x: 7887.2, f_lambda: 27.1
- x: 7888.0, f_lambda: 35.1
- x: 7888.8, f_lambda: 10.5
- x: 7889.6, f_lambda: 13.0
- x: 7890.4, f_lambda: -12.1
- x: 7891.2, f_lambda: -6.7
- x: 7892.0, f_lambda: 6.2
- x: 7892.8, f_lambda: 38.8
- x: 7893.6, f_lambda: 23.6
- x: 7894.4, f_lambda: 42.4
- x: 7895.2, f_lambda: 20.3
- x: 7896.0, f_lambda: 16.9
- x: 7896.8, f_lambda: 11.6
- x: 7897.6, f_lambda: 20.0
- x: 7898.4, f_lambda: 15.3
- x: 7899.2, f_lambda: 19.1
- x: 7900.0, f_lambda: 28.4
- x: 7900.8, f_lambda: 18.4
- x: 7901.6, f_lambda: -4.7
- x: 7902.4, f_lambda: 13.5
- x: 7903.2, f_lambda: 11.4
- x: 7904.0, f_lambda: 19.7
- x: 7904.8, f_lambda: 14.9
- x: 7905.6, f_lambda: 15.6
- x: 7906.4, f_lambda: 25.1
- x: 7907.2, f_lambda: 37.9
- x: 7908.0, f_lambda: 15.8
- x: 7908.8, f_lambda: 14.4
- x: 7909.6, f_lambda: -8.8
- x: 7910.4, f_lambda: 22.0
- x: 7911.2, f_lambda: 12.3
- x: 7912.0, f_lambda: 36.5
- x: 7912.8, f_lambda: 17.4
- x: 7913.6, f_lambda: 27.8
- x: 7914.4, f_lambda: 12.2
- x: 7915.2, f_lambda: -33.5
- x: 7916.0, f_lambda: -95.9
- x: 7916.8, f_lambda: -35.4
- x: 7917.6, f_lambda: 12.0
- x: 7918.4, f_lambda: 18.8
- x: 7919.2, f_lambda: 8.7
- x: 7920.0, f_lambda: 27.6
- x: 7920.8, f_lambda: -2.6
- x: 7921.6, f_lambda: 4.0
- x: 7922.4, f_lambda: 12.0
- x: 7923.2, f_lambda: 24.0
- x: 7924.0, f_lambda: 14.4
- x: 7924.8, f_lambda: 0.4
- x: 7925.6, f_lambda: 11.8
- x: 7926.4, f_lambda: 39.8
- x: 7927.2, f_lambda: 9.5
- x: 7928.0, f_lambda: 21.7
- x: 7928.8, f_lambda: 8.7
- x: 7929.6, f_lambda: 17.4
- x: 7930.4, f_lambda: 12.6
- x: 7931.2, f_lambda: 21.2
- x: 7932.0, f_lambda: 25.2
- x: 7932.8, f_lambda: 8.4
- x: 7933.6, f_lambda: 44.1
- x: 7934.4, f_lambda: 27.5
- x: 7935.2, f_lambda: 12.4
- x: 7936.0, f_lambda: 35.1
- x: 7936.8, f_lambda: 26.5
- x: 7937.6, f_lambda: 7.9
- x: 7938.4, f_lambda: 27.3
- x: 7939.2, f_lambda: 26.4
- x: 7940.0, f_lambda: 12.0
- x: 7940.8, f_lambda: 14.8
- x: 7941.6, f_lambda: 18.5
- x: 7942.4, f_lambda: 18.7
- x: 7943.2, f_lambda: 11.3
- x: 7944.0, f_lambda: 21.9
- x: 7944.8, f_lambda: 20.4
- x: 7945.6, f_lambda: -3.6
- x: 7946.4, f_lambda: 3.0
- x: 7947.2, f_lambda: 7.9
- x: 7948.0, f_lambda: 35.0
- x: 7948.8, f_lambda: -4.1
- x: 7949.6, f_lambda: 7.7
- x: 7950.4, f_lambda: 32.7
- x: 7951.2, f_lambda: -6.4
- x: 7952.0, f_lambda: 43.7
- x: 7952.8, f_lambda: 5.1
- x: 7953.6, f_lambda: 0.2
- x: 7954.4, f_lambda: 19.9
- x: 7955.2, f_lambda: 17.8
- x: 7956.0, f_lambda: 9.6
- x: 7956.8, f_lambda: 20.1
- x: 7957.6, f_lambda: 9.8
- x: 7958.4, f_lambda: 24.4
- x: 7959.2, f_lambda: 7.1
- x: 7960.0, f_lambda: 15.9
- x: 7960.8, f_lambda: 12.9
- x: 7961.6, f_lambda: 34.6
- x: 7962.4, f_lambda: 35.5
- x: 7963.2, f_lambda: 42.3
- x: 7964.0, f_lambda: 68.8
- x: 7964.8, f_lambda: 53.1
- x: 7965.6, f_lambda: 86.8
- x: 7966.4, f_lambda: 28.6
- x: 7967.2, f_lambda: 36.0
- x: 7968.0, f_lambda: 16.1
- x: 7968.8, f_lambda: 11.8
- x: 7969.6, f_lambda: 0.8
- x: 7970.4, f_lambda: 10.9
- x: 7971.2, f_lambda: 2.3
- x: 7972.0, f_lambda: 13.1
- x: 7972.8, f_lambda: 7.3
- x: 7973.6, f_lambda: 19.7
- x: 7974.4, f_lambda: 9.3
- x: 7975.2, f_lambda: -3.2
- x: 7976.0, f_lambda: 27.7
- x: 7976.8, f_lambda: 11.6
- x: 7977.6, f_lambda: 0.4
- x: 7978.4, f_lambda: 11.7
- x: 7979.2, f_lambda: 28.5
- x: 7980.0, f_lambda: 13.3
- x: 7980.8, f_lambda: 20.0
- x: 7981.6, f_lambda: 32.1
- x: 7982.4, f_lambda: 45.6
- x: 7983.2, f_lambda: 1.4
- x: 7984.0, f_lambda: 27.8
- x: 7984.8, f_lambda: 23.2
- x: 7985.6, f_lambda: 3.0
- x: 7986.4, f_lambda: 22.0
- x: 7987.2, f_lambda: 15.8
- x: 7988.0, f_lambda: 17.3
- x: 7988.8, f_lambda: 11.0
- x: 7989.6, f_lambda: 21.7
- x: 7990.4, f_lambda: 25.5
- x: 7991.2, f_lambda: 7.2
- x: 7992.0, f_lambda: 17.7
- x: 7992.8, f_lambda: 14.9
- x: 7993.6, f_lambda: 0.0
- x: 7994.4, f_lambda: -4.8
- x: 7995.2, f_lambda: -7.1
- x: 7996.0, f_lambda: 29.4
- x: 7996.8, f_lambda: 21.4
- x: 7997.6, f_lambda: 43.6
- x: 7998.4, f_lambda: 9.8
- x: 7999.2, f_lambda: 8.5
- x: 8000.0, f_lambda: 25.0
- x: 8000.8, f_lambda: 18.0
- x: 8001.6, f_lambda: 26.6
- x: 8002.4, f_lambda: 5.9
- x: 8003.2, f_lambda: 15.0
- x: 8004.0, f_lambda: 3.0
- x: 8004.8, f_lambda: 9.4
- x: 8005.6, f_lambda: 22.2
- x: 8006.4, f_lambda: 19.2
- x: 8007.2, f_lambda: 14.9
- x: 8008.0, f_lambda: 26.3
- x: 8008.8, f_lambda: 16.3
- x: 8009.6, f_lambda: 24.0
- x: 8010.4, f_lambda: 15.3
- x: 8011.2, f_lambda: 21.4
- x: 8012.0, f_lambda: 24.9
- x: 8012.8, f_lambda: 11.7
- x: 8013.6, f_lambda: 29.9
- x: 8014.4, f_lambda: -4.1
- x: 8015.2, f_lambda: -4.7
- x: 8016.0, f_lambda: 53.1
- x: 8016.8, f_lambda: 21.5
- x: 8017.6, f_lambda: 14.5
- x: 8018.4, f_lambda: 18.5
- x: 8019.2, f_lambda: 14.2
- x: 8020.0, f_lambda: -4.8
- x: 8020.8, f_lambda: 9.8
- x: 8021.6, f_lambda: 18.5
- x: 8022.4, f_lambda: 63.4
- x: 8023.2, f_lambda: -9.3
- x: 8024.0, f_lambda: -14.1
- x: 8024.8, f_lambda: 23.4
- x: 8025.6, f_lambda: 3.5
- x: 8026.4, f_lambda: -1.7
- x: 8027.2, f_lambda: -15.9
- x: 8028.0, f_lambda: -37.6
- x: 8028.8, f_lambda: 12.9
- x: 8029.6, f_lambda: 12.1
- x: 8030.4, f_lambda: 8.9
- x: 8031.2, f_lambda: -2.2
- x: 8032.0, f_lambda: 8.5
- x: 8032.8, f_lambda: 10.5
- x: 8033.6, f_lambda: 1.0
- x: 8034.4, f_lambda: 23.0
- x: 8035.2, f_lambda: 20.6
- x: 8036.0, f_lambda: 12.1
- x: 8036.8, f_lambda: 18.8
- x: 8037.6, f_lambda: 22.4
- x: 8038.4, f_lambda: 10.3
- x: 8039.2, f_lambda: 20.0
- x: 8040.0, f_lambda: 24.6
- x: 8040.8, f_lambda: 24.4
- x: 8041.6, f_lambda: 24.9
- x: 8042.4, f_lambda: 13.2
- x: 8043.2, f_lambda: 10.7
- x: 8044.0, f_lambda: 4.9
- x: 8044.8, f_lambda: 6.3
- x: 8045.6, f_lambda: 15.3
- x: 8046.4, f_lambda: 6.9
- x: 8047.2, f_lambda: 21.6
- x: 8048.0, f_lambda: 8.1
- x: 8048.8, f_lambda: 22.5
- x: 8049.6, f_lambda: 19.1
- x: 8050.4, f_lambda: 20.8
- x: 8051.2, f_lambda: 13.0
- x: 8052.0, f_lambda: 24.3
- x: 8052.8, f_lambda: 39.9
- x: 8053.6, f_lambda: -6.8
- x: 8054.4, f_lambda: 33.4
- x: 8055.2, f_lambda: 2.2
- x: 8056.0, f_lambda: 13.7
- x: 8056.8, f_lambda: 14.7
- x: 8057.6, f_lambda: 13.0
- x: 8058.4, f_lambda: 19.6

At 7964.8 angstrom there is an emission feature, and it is H-gamma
